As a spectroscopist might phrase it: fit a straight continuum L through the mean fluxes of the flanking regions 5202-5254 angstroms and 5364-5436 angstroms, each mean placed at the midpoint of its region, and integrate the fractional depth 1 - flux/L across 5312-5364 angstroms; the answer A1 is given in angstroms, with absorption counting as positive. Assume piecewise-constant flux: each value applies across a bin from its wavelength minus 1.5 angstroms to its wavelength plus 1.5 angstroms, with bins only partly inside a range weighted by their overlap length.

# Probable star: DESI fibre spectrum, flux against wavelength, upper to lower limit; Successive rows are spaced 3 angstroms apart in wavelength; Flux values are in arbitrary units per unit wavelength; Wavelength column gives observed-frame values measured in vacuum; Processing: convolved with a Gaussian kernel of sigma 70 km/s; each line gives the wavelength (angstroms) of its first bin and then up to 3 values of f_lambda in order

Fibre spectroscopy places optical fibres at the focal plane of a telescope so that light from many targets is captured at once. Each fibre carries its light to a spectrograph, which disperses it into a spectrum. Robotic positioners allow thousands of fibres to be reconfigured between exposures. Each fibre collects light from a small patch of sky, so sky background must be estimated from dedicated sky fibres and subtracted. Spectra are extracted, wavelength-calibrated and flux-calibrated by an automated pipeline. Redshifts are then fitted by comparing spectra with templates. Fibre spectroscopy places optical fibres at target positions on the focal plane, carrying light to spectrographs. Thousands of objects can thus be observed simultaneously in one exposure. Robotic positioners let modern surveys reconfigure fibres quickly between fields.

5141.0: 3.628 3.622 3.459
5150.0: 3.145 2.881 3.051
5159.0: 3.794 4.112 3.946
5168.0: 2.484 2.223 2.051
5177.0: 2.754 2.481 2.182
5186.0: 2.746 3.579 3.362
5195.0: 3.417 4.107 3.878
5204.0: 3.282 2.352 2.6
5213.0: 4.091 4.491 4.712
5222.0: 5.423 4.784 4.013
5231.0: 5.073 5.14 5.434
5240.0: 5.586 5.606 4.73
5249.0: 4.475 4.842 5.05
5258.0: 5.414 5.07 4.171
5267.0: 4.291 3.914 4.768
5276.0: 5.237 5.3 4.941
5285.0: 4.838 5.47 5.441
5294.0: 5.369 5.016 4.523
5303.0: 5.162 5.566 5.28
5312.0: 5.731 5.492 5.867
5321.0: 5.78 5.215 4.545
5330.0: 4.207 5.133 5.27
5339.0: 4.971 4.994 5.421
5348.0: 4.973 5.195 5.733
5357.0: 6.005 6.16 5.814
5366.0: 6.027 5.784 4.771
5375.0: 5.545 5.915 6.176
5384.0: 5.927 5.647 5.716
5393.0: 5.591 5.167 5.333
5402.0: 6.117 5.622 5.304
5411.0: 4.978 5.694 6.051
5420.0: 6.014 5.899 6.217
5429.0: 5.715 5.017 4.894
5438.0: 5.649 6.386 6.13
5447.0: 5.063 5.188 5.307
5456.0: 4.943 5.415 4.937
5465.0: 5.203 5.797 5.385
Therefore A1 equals -1.2 angstroms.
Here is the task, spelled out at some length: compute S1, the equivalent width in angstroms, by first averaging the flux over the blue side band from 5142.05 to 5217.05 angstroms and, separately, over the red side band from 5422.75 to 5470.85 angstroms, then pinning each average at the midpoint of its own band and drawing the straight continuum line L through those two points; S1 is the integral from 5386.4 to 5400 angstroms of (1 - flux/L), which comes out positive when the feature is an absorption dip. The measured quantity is -1.3 angstroms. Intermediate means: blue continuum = 3.2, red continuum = 5.47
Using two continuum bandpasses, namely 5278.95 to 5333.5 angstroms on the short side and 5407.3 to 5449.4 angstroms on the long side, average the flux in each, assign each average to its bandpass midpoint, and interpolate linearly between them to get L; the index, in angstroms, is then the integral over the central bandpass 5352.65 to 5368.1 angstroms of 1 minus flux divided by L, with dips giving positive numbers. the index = -1.6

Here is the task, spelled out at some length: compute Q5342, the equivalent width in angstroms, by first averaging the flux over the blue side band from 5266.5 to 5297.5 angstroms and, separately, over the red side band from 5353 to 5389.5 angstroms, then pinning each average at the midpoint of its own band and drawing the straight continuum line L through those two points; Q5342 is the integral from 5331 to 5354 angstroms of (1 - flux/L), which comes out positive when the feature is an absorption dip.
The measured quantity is 1.6 angstroms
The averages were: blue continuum 4.98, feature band 5.16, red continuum 5.79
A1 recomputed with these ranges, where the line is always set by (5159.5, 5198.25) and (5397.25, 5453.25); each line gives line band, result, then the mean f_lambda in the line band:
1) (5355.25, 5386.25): -4.7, 5.81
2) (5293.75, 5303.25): -1.5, 4.95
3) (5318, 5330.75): -1.5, 5.09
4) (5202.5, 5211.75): 1.5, 2.78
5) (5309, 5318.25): -2.4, 5.61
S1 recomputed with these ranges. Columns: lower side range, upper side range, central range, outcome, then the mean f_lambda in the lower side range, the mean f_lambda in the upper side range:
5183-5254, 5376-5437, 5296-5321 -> -2.3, 4.21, 5.65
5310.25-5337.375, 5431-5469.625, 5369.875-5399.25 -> -1.5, 5.25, 5.38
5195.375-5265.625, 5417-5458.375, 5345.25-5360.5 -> -1.2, 4.52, 5.59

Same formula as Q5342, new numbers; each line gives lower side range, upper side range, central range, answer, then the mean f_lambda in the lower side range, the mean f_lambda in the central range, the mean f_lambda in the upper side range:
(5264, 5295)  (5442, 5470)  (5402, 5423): -1.7 angstroms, 4.91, 5.67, 5.35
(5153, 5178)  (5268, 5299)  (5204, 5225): -0.4 angstroms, 3.05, 3.96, 5.01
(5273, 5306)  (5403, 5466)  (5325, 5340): 1.2 angstroms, 5.13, 4.83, 5.51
